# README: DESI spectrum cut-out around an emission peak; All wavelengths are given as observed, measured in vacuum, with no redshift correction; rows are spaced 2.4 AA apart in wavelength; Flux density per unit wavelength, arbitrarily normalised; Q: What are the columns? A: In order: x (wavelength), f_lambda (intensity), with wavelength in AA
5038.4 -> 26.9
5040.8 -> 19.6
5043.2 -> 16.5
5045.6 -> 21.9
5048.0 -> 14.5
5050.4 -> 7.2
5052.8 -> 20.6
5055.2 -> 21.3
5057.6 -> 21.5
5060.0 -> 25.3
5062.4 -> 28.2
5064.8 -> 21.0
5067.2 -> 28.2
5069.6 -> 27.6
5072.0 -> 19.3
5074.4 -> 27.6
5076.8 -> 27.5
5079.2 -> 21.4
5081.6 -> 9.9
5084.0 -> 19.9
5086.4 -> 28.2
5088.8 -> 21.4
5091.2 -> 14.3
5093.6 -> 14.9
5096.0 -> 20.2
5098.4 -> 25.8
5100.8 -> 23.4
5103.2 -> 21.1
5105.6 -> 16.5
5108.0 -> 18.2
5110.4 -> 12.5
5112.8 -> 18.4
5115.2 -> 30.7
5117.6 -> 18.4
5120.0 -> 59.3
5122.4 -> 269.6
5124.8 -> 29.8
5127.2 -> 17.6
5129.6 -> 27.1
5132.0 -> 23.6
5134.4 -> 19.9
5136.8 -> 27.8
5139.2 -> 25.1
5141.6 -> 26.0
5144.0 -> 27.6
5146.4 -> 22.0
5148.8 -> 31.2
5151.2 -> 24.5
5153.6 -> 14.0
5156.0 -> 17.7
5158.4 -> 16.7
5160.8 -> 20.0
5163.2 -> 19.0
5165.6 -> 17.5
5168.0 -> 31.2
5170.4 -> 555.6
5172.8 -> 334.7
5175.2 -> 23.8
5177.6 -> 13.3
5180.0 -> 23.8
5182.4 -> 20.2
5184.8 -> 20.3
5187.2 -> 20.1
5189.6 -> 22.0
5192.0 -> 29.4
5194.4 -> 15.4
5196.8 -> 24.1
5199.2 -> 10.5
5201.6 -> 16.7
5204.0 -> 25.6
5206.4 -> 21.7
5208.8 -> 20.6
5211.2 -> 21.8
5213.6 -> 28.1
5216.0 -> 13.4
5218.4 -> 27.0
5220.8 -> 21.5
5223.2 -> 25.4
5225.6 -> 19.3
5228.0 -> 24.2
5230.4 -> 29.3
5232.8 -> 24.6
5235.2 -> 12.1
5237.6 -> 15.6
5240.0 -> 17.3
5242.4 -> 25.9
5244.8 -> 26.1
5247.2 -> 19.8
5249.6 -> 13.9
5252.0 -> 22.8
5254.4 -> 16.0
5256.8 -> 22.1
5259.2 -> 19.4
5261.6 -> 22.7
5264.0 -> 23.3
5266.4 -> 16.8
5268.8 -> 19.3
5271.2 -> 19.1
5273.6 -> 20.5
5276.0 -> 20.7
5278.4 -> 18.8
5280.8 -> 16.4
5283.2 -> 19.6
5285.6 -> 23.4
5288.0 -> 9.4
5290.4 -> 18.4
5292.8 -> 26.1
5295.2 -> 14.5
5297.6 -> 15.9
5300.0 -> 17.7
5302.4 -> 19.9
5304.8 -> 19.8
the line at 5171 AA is [O III]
